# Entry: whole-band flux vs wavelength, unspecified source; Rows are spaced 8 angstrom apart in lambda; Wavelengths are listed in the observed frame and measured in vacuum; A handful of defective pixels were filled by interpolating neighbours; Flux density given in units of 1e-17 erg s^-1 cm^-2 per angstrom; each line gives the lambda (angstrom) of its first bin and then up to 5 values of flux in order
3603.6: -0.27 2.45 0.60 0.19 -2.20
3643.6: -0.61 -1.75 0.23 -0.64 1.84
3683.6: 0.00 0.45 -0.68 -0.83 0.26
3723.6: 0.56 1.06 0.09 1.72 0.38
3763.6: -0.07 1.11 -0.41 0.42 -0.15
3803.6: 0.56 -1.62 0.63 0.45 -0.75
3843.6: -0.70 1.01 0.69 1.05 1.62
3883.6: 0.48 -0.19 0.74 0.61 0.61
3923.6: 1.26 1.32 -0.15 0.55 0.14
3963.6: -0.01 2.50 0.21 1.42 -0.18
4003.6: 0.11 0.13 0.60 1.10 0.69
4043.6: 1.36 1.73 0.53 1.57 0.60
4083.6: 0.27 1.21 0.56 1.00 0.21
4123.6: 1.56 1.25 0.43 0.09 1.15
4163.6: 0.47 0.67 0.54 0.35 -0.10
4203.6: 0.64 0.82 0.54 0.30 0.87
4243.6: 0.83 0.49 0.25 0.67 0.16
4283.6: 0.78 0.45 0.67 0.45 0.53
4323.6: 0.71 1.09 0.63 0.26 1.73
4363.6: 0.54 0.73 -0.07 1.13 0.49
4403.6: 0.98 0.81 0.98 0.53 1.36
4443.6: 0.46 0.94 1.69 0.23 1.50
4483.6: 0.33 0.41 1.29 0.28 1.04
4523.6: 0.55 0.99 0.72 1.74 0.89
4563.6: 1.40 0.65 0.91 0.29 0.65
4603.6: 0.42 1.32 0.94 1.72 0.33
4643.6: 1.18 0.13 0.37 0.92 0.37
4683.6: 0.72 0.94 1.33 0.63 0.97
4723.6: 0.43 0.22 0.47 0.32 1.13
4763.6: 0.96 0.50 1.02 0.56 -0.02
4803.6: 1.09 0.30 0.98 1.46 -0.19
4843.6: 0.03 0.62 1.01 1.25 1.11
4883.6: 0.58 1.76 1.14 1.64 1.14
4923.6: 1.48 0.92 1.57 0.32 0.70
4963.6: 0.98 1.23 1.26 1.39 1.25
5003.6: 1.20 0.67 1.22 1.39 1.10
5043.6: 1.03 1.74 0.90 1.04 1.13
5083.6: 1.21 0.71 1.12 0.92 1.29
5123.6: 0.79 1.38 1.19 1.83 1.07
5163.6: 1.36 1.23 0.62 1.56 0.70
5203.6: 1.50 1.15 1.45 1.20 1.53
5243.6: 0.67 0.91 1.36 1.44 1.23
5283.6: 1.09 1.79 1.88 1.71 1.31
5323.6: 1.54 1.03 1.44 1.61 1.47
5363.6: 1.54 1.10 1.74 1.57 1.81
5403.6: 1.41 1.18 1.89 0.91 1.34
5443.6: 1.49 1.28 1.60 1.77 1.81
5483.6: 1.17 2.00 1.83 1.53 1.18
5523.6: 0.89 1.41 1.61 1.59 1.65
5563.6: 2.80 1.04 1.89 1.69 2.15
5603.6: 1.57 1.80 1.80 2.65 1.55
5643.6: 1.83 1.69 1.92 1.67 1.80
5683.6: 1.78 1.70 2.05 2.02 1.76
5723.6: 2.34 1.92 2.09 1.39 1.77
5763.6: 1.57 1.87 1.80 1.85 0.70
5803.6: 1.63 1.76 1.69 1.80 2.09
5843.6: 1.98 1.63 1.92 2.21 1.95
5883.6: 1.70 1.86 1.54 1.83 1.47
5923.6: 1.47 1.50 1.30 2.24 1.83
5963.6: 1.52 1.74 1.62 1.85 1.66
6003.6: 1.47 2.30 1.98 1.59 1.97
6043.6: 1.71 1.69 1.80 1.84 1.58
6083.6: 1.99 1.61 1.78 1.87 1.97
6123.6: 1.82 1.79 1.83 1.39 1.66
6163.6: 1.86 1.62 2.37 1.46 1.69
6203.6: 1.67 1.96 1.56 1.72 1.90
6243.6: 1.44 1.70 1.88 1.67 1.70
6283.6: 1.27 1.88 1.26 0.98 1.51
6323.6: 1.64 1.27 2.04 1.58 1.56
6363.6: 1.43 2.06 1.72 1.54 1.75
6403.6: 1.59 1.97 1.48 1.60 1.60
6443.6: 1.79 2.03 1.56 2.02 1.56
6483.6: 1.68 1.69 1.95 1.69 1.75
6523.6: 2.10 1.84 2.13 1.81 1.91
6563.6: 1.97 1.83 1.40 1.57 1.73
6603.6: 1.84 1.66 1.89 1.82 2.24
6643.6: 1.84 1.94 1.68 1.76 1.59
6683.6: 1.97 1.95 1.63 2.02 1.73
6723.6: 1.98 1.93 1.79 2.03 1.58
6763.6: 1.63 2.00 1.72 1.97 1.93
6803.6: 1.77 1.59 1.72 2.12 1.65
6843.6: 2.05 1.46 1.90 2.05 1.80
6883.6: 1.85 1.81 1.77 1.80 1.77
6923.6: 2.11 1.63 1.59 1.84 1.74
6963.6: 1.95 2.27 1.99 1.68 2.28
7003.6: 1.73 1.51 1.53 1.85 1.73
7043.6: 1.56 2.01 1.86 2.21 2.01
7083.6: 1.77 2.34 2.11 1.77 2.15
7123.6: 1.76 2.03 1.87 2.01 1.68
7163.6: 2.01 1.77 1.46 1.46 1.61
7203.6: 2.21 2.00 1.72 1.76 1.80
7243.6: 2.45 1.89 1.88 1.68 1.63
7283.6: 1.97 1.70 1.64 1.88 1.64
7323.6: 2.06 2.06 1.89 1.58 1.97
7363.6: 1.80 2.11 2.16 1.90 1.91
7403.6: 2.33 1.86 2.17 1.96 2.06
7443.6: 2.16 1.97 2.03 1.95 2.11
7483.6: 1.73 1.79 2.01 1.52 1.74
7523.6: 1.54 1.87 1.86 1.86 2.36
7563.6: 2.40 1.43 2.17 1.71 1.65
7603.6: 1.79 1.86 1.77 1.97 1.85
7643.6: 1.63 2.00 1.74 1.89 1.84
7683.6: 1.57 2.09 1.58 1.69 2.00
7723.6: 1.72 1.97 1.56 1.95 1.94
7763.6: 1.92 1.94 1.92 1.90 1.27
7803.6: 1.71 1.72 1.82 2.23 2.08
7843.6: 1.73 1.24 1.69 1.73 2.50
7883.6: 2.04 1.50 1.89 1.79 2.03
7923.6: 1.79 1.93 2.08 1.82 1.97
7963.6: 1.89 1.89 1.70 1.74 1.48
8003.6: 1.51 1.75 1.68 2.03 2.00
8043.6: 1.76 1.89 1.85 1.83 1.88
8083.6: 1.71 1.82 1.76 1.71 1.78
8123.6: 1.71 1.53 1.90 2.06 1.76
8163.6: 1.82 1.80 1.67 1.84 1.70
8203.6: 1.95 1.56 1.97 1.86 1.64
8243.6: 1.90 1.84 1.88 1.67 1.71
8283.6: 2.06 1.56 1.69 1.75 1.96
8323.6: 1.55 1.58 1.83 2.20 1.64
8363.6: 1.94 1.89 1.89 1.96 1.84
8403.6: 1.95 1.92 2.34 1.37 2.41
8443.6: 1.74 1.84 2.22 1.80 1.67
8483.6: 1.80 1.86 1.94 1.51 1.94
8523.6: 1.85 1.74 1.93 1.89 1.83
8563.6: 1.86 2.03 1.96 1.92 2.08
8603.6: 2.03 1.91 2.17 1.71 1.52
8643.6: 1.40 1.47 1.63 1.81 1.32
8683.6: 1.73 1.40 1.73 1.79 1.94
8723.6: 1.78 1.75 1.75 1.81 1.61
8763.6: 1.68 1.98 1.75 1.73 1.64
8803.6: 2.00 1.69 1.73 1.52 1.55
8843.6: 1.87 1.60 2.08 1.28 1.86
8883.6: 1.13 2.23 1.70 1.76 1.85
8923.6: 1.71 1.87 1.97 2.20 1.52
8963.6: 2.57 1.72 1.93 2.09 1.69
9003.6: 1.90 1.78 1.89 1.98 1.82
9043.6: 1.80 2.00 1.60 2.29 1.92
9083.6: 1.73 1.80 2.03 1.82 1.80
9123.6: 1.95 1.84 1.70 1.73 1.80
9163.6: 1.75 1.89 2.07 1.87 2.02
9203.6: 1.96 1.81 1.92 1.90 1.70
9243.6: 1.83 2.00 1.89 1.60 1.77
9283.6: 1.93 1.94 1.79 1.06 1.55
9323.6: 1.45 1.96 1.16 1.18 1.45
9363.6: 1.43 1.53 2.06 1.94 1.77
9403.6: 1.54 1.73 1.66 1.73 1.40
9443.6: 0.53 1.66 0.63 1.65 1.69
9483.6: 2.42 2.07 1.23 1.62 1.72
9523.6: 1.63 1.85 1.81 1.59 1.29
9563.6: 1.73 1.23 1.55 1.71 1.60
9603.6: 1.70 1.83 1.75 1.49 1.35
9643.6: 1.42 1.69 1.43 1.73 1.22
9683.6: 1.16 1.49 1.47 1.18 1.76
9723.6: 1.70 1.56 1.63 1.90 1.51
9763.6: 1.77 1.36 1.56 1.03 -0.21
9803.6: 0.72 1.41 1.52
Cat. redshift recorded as 0.22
